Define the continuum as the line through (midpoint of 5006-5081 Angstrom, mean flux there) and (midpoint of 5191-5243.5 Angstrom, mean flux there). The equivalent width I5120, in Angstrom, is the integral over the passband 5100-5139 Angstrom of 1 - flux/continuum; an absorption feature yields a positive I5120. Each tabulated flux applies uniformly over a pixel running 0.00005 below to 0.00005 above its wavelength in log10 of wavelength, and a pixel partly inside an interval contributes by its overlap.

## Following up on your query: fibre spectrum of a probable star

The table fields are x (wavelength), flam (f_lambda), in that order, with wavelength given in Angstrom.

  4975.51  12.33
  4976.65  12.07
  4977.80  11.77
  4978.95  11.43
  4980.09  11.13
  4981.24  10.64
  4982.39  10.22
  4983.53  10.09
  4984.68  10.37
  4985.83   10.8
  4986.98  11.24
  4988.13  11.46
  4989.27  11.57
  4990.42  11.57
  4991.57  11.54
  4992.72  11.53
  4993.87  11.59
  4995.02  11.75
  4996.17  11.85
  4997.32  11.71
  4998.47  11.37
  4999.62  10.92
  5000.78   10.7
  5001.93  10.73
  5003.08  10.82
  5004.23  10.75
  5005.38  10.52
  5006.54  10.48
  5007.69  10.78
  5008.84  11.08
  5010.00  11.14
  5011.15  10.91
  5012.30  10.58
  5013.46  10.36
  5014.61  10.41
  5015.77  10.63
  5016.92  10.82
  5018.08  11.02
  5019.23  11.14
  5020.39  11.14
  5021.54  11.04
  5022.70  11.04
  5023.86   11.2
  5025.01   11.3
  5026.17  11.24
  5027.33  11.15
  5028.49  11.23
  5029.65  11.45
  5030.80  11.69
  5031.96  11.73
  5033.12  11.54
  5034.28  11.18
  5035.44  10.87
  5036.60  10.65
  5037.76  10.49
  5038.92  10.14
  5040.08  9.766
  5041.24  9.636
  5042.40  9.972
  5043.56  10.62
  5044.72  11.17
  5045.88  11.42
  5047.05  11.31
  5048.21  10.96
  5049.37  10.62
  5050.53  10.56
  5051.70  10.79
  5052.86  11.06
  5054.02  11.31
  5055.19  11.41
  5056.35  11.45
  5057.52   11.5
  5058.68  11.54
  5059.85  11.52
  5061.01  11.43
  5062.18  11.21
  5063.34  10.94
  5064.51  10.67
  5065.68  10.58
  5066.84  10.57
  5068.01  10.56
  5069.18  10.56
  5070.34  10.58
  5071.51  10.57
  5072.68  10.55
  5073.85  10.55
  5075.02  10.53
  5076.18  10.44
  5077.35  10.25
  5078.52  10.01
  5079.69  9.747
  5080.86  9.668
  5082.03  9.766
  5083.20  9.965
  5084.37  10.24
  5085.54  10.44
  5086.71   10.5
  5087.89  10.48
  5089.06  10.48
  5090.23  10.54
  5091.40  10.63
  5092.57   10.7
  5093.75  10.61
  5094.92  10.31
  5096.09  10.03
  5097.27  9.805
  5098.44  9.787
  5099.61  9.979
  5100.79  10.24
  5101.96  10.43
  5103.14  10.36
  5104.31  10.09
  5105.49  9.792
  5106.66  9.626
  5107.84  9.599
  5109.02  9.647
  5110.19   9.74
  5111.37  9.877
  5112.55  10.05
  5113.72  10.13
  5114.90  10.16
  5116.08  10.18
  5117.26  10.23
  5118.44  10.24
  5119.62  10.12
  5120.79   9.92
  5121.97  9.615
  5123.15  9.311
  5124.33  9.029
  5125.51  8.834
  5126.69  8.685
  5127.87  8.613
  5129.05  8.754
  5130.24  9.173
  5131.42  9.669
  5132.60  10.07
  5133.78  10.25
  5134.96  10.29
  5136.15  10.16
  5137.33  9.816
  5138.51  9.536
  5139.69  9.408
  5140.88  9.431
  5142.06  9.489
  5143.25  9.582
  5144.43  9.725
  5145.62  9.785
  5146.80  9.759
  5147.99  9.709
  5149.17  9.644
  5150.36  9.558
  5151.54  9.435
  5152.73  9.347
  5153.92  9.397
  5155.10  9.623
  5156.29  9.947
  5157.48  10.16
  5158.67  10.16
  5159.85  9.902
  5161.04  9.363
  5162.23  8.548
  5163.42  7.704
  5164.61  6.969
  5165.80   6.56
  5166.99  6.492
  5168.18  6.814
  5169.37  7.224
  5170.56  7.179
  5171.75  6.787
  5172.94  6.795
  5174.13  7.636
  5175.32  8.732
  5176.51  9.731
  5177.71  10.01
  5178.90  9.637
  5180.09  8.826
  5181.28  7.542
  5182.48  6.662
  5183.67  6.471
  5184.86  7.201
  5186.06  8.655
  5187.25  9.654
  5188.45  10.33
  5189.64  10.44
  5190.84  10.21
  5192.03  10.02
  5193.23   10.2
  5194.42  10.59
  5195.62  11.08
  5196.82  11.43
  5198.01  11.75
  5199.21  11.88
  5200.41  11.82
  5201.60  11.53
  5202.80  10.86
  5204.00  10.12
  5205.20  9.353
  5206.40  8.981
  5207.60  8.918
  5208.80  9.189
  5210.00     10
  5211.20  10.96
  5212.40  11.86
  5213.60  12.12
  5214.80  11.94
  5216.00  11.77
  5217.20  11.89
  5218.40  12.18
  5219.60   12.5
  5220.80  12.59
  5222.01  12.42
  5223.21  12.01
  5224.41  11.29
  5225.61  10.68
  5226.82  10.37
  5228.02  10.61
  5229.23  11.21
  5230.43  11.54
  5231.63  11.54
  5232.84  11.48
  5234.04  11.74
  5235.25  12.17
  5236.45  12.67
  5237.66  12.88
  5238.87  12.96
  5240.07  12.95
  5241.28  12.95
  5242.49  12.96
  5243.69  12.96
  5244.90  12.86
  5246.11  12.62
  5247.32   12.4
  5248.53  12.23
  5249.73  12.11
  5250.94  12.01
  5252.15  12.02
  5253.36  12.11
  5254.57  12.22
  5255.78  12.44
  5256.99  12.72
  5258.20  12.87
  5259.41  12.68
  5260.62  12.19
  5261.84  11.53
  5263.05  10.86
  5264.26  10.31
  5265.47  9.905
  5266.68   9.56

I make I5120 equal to 4.6 Angstrom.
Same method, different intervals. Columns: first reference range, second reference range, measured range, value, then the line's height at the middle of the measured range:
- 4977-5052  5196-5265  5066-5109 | 3.7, 11.2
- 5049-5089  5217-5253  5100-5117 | 1.5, 11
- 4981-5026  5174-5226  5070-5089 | 0.8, 10.7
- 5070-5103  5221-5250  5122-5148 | 3.3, 10.9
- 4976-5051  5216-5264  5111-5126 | 2.2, 11.5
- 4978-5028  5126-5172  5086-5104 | -1.0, 9.78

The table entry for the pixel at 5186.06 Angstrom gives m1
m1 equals 8.655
